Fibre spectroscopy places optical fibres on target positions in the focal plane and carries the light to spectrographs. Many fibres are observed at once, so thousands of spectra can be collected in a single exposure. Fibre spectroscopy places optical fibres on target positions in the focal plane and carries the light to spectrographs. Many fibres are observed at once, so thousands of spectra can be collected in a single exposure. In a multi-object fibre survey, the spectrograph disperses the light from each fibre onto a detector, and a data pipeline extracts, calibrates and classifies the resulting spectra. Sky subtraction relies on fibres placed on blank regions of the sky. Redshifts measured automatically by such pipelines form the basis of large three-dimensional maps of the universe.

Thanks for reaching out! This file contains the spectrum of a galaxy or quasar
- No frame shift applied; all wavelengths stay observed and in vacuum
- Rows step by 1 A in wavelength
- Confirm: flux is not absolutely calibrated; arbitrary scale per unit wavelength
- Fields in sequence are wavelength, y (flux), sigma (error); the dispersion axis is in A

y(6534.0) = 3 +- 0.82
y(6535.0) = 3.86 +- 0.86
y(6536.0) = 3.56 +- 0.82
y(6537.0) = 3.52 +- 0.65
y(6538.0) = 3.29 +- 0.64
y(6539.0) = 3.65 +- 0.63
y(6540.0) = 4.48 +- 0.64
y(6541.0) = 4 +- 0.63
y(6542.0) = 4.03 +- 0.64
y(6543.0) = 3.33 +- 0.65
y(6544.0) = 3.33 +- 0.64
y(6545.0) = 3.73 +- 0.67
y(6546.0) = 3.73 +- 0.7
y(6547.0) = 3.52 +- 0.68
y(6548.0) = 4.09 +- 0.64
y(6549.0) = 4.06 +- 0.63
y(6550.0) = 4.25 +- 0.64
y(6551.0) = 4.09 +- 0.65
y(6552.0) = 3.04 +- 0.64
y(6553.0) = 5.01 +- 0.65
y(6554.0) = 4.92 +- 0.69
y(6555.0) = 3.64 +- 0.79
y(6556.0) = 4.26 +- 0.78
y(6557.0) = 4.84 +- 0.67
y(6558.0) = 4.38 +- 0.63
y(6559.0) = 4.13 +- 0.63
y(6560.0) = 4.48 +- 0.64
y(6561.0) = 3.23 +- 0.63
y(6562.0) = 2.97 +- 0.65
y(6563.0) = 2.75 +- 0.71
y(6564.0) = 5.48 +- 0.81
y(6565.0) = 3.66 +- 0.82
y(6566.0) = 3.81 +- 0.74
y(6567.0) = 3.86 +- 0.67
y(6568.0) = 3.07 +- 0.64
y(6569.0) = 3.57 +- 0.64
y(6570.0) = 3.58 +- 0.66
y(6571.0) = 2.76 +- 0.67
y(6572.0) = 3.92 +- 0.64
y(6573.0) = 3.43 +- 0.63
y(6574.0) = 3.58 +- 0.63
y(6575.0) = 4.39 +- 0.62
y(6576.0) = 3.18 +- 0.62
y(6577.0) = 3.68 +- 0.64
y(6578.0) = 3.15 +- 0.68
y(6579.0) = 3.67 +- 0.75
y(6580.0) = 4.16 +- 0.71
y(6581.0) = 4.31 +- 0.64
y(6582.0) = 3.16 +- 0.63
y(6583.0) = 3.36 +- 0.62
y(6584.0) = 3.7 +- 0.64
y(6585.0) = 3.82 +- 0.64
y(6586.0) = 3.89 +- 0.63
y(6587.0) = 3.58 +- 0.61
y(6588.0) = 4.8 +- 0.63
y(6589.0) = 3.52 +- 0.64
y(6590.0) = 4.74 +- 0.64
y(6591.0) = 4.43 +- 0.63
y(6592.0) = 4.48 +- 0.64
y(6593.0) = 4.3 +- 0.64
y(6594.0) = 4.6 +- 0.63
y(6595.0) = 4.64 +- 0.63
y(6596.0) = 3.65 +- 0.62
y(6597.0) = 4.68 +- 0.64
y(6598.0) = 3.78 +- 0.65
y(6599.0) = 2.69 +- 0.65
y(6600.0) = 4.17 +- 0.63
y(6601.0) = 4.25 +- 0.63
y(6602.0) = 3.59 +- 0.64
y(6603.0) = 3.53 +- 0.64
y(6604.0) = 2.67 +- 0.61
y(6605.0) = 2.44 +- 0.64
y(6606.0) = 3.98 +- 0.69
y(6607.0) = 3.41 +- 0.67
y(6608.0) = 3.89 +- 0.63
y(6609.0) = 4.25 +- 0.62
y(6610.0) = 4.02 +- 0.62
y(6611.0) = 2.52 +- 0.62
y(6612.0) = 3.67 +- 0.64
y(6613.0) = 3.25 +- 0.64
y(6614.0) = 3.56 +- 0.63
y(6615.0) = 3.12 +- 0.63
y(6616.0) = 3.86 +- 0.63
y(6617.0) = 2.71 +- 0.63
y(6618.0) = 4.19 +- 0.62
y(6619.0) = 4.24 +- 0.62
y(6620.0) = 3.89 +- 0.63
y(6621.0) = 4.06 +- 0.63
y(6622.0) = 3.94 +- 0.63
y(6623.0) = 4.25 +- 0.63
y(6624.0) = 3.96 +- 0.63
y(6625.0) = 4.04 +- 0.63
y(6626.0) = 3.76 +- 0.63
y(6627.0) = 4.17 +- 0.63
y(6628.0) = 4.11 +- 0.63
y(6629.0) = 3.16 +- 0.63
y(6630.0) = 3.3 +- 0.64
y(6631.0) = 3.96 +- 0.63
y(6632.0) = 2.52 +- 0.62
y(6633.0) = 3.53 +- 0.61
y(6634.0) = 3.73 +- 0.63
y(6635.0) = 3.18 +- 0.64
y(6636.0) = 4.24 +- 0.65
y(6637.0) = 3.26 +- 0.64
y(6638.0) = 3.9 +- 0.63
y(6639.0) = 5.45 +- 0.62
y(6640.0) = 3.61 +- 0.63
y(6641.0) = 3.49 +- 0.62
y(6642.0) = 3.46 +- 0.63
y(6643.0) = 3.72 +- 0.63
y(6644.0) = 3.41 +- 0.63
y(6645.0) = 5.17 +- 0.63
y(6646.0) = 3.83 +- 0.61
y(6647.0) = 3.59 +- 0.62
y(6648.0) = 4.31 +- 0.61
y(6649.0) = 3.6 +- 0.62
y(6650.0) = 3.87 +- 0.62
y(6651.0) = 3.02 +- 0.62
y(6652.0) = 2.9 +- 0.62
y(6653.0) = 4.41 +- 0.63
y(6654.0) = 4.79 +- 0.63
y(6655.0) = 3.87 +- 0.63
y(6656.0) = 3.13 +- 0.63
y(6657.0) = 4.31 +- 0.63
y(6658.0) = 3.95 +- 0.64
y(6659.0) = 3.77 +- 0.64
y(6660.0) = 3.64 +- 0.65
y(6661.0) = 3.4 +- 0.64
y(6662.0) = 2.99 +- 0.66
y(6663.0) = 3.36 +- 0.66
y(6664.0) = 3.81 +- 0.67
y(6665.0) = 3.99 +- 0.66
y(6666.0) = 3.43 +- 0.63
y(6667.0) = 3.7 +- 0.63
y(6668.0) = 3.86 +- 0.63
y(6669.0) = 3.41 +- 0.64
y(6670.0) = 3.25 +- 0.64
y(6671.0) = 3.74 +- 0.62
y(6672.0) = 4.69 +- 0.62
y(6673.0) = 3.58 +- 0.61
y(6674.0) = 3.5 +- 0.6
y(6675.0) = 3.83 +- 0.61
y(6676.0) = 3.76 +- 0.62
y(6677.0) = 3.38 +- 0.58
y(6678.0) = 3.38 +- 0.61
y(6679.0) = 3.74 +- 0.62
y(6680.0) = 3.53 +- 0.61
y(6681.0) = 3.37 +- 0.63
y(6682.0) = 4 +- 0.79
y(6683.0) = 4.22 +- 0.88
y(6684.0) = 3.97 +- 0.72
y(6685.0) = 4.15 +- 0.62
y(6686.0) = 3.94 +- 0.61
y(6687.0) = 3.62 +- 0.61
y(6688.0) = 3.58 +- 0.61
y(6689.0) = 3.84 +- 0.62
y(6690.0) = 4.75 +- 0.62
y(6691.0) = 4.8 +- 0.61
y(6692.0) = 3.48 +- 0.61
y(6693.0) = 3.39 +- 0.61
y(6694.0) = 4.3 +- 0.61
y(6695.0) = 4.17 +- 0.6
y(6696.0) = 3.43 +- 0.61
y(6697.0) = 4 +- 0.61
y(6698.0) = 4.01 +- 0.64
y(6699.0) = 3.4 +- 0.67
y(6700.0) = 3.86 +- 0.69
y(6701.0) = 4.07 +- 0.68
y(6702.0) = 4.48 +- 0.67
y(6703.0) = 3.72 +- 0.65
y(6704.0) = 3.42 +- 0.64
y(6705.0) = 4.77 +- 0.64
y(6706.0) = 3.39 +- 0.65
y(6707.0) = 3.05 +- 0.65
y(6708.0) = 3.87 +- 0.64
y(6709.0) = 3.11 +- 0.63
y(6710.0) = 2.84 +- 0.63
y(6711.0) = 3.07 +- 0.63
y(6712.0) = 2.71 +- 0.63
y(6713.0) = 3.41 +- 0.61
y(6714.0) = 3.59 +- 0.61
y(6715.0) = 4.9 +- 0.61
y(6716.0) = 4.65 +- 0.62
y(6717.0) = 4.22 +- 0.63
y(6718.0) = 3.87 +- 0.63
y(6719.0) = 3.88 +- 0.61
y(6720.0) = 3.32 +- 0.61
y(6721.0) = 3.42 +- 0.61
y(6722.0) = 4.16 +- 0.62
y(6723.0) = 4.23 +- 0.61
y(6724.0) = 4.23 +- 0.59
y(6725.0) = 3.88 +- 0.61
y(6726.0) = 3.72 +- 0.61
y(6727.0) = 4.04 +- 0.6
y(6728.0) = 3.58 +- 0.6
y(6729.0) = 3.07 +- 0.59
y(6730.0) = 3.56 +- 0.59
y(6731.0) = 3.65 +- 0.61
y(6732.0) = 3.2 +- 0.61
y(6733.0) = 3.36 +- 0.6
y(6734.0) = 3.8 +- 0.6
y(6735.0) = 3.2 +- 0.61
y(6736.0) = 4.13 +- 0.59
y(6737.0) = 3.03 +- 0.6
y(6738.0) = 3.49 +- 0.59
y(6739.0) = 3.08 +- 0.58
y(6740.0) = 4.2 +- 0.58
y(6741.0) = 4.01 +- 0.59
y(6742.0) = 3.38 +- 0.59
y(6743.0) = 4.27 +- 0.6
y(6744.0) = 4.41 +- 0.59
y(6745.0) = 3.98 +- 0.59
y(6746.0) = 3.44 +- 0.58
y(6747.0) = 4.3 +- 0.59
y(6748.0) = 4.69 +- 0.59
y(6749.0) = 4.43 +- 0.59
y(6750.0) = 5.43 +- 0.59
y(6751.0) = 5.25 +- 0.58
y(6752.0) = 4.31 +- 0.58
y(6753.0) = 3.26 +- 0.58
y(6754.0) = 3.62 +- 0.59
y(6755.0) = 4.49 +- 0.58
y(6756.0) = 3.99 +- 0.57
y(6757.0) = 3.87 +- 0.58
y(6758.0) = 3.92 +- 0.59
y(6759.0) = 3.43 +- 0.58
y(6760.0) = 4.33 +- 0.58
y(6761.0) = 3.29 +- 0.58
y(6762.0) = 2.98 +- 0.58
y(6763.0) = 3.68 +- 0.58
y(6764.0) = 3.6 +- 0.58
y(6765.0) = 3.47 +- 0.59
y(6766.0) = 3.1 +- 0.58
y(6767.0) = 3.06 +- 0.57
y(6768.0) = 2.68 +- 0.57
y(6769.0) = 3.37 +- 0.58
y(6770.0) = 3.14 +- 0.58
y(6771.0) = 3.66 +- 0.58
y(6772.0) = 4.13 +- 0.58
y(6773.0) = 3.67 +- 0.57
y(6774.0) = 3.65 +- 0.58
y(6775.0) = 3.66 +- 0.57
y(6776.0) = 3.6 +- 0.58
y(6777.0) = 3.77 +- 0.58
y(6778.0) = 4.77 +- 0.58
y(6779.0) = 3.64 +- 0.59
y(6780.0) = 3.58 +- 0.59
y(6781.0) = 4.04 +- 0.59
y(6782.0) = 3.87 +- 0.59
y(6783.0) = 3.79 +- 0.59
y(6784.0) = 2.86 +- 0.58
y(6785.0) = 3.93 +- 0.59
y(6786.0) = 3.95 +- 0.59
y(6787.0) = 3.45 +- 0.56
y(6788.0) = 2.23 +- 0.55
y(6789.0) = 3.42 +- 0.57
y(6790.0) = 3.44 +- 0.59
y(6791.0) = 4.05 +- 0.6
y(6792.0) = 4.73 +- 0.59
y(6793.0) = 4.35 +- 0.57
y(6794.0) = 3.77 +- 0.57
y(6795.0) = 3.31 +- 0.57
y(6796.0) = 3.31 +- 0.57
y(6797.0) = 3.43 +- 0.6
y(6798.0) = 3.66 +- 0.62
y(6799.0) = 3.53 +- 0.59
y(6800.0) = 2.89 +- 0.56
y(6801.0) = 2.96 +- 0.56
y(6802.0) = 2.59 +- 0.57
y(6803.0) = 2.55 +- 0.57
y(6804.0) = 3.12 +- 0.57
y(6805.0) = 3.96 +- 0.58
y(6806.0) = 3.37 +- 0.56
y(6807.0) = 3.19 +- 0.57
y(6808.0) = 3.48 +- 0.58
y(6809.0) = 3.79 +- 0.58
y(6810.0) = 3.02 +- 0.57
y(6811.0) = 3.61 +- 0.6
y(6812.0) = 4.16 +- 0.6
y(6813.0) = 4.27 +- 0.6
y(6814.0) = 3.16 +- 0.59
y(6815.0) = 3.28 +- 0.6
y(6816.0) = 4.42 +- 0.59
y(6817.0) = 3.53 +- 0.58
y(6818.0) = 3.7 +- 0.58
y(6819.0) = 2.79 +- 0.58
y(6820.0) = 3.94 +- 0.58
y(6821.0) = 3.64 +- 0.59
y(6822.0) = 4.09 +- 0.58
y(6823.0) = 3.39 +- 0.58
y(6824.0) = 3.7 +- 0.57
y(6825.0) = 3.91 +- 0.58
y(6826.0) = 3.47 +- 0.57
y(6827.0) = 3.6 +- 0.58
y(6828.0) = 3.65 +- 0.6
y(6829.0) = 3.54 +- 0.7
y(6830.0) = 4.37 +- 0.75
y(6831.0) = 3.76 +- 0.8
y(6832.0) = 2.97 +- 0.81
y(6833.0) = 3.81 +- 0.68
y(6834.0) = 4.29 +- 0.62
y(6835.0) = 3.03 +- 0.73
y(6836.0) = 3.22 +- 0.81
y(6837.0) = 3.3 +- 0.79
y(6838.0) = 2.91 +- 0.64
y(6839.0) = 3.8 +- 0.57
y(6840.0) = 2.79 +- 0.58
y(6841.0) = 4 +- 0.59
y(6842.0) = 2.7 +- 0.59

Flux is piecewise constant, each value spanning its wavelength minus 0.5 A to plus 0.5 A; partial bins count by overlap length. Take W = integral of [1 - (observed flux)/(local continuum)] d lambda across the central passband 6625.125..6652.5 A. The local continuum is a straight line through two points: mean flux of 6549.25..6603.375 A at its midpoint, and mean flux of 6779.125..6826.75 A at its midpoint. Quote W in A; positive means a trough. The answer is 0.62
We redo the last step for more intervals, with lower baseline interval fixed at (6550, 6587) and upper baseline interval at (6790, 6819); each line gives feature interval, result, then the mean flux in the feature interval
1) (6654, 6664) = 0.08 A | 3.67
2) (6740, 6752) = -2.42 A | 4.32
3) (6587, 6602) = -1.50 A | 4.15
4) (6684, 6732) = -2.02 A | 3.8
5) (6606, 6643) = 0.24 A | 3.72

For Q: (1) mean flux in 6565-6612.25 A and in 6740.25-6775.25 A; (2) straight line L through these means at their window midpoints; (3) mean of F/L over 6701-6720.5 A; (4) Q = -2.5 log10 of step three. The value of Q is 0.029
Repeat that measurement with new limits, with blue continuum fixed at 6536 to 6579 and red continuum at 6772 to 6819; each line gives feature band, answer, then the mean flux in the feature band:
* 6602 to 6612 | 0.097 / 3.43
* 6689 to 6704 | -0.085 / 3.97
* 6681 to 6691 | -0.095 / 4.02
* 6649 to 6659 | -0.024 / 3.79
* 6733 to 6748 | -0.046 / 3.78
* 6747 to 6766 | -0.107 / 3.99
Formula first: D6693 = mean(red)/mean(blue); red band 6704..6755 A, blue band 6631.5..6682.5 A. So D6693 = 1.03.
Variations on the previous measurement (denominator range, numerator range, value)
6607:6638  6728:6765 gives 1.04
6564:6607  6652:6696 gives 1.00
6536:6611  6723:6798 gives 0.98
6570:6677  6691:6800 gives 1.00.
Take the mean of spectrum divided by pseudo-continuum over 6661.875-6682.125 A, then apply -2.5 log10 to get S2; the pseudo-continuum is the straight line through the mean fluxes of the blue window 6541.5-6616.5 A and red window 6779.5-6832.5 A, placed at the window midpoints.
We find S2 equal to 0.019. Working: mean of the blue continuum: 3.8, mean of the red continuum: 3.56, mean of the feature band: 3.64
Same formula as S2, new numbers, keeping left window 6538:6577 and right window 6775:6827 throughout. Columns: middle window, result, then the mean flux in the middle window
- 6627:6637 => 0.06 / 3.54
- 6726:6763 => -0.06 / 3.84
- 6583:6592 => -0.07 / 4.04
